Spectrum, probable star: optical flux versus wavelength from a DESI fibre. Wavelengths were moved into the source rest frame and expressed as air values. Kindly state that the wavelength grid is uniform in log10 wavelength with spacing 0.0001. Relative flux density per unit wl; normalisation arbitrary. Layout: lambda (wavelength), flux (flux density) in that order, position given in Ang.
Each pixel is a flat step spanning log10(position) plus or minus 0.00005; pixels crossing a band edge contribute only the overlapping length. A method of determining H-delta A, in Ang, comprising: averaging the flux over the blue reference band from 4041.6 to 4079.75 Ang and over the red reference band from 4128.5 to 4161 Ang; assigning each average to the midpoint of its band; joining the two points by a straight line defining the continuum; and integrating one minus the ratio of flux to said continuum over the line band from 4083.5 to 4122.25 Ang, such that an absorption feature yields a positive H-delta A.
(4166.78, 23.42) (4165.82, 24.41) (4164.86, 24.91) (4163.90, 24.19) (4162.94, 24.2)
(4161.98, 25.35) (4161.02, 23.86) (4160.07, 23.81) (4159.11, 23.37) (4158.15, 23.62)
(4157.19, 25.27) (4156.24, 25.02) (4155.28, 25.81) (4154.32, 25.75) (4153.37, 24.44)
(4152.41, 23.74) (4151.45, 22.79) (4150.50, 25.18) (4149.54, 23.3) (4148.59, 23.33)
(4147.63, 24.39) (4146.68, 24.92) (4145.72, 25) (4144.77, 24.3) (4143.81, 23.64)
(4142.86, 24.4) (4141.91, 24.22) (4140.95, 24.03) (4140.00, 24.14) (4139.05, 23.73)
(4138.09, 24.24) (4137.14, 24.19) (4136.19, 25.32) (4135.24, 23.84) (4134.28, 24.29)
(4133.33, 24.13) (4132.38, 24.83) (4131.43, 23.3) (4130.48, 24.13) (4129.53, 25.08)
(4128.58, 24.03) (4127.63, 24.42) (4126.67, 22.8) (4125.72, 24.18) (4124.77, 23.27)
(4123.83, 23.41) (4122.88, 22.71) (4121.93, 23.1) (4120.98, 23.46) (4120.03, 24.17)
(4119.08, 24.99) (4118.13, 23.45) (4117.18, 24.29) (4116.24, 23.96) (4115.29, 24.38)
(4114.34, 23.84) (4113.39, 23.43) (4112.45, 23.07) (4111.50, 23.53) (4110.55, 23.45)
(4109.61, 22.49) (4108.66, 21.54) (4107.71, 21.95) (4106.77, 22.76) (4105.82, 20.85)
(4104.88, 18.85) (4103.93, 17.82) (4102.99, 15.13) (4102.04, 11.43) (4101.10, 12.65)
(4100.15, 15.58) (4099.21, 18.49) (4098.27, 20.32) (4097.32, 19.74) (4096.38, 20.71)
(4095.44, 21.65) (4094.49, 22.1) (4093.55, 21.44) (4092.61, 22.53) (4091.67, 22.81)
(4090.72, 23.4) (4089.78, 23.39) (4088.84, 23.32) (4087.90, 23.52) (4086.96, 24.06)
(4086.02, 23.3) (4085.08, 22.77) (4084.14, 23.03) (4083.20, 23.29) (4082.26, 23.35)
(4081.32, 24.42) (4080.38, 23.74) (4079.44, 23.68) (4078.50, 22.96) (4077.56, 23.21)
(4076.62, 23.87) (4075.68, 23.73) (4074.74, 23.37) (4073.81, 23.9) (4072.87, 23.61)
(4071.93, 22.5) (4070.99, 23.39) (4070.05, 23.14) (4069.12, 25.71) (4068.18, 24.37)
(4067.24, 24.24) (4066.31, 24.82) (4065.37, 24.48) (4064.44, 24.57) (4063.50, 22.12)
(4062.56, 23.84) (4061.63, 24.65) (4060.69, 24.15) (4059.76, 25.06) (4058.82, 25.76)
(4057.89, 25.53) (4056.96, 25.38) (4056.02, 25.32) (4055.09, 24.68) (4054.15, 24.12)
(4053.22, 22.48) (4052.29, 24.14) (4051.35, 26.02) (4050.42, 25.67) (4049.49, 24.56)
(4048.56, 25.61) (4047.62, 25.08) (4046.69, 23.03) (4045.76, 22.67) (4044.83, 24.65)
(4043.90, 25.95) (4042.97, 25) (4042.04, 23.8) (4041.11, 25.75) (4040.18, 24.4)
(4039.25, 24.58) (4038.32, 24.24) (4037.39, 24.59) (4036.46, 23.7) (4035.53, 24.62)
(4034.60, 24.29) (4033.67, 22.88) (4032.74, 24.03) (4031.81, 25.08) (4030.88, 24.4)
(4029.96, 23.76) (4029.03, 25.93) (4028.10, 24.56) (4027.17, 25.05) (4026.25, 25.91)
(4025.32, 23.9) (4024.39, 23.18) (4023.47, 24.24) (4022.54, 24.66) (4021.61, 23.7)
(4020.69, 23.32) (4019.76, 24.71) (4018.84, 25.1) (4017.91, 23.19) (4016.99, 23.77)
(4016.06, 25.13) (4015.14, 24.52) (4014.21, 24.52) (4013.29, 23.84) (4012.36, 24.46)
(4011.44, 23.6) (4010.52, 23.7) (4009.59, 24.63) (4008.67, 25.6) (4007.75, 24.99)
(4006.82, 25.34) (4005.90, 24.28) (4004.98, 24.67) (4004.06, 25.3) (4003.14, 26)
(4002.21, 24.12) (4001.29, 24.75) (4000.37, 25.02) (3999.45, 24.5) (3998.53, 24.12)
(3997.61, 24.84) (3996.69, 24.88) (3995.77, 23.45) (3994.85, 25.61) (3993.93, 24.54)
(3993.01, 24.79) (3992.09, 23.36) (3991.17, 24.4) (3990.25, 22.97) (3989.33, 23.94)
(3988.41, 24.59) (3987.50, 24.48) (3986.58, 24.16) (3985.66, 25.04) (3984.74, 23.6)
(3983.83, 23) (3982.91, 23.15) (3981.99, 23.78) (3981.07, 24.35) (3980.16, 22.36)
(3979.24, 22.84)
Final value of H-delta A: 4.2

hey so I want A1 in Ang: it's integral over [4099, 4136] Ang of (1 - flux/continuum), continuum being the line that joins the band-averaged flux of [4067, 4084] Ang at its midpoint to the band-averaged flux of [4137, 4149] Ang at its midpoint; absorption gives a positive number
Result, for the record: 2.8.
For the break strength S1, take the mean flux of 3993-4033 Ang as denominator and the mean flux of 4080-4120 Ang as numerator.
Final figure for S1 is 0.88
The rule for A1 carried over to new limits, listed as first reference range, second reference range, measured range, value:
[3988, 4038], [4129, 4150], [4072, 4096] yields 1.1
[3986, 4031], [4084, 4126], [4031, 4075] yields -2.2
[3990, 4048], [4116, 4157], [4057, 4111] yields 4.3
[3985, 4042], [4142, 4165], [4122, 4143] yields 0.3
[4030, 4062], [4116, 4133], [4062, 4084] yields 0.5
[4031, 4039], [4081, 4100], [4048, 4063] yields -0.9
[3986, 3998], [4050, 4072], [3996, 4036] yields -0.2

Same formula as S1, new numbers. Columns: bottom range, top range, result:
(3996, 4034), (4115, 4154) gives 0.98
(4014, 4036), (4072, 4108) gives 0.88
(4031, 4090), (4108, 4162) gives 0.99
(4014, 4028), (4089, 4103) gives 0.81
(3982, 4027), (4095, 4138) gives 0.91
